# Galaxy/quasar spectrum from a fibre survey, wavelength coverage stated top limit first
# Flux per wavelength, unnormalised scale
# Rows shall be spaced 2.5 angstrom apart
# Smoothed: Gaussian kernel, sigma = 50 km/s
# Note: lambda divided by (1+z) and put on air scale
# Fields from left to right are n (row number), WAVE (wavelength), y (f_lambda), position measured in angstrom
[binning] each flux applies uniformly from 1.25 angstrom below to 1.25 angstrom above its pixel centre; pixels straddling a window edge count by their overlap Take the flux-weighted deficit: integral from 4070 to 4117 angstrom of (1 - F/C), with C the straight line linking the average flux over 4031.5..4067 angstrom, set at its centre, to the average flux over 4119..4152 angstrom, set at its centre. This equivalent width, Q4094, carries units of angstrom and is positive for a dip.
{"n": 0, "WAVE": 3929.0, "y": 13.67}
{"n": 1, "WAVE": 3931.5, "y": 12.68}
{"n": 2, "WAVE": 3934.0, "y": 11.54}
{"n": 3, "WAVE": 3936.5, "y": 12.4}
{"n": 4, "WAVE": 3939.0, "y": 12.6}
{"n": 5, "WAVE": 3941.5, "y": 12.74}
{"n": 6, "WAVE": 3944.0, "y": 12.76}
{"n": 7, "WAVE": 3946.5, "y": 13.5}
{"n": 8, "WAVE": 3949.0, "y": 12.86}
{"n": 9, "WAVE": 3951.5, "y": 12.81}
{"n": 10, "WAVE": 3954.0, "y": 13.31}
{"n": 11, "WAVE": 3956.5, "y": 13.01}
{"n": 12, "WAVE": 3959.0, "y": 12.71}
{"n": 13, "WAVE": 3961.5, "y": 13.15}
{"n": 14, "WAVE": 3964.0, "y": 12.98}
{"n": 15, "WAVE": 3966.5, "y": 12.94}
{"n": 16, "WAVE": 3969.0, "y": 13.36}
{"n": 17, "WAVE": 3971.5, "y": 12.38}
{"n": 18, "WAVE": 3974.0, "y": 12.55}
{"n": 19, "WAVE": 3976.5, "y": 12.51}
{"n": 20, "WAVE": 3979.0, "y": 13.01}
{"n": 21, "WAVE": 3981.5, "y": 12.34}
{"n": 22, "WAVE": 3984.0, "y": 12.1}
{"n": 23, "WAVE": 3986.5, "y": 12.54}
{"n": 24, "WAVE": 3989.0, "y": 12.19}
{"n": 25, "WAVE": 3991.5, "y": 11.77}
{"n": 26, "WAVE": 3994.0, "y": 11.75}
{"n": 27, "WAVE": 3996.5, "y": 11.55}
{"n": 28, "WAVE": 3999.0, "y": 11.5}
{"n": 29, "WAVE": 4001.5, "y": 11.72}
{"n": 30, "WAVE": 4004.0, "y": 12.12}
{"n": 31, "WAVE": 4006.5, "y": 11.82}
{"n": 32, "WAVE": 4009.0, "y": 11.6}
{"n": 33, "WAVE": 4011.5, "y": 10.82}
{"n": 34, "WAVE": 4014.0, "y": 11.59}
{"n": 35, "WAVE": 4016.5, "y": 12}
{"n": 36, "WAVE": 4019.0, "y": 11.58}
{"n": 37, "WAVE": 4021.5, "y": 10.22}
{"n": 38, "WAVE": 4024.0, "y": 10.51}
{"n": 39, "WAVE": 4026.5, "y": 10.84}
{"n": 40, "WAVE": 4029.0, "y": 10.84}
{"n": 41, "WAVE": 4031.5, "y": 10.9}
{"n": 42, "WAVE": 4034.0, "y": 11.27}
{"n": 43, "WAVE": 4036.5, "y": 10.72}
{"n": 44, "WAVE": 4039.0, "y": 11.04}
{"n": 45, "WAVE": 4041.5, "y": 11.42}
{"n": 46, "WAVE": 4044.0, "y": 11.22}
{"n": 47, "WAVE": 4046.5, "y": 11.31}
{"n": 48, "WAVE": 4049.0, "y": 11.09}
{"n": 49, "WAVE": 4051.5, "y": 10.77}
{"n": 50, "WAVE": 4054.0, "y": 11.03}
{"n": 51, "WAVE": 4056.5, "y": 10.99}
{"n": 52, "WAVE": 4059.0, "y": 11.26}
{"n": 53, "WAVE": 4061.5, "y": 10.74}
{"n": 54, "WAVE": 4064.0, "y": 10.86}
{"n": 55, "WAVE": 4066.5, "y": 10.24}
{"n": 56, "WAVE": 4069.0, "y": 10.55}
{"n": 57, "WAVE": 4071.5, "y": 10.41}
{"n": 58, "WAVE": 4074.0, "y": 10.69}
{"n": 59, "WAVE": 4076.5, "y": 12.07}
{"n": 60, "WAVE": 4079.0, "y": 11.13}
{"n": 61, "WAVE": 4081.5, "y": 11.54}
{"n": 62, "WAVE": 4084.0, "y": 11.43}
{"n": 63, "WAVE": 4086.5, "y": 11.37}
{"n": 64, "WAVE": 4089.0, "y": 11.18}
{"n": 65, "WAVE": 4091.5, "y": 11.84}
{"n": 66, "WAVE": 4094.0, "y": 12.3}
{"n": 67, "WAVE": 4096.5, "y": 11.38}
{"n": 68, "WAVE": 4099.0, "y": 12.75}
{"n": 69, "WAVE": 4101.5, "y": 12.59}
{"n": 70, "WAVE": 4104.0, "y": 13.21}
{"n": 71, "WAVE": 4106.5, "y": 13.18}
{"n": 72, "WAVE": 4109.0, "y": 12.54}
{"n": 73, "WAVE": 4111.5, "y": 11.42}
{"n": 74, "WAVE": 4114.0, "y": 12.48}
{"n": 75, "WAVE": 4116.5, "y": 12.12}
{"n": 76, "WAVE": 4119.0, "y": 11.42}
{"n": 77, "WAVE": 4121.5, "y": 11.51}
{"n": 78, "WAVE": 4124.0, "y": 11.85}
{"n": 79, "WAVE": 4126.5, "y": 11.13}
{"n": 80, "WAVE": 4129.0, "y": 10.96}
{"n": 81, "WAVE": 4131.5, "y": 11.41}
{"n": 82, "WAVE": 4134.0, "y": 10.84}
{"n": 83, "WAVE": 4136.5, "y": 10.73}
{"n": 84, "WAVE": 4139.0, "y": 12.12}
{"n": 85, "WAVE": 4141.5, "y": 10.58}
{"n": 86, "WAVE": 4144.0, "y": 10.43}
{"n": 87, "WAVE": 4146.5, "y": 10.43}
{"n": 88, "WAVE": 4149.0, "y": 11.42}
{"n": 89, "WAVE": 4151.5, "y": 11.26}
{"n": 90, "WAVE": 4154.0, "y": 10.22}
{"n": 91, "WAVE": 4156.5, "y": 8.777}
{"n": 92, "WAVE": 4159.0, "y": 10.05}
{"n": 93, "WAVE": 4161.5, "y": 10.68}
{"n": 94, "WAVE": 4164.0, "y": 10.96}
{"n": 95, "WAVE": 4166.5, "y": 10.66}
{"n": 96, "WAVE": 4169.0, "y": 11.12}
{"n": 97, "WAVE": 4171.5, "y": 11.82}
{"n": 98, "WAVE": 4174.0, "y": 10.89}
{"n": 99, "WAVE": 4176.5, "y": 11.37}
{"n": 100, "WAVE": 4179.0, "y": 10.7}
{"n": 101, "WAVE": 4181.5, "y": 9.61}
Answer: -3.3 angstrom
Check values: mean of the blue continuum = 11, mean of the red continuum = 11.1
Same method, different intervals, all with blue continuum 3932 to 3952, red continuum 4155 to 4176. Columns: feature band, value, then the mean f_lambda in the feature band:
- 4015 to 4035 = 1.48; 11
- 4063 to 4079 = 0.92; 10.8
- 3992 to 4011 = 0.66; 11.7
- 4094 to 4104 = -1.01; 12.4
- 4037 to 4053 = 0.82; 11.1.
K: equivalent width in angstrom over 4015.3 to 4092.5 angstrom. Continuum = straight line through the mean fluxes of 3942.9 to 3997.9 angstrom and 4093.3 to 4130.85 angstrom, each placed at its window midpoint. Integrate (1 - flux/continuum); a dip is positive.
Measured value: 7.7 angstrom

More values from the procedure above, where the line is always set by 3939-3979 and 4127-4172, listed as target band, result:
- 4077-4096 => -0.1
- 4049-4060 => 0.8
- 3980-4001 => 1.0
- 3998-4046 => 3.8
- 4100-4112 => -1.5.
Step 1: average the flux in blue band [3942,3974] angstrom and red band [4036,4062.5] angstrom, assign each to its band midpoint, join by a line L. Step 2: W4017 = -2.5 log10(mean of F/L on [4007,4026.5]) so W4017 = 0.05 mag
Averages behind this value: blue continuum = 13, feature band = 11.2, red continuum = 11.1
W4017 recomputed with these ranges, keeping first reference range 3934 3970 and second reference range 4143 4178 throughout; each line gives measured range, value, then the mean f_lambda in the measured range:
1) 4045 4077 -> 0.082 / 10.9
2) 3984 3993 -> 0.032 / 12.1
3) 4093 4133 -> -0.074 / 12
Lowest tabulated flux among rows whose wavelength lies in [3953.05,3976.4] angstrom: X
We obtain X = 12.38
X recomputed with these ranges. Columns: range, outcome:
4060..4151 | 10.24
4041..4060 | 10.77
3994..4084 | 10.22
